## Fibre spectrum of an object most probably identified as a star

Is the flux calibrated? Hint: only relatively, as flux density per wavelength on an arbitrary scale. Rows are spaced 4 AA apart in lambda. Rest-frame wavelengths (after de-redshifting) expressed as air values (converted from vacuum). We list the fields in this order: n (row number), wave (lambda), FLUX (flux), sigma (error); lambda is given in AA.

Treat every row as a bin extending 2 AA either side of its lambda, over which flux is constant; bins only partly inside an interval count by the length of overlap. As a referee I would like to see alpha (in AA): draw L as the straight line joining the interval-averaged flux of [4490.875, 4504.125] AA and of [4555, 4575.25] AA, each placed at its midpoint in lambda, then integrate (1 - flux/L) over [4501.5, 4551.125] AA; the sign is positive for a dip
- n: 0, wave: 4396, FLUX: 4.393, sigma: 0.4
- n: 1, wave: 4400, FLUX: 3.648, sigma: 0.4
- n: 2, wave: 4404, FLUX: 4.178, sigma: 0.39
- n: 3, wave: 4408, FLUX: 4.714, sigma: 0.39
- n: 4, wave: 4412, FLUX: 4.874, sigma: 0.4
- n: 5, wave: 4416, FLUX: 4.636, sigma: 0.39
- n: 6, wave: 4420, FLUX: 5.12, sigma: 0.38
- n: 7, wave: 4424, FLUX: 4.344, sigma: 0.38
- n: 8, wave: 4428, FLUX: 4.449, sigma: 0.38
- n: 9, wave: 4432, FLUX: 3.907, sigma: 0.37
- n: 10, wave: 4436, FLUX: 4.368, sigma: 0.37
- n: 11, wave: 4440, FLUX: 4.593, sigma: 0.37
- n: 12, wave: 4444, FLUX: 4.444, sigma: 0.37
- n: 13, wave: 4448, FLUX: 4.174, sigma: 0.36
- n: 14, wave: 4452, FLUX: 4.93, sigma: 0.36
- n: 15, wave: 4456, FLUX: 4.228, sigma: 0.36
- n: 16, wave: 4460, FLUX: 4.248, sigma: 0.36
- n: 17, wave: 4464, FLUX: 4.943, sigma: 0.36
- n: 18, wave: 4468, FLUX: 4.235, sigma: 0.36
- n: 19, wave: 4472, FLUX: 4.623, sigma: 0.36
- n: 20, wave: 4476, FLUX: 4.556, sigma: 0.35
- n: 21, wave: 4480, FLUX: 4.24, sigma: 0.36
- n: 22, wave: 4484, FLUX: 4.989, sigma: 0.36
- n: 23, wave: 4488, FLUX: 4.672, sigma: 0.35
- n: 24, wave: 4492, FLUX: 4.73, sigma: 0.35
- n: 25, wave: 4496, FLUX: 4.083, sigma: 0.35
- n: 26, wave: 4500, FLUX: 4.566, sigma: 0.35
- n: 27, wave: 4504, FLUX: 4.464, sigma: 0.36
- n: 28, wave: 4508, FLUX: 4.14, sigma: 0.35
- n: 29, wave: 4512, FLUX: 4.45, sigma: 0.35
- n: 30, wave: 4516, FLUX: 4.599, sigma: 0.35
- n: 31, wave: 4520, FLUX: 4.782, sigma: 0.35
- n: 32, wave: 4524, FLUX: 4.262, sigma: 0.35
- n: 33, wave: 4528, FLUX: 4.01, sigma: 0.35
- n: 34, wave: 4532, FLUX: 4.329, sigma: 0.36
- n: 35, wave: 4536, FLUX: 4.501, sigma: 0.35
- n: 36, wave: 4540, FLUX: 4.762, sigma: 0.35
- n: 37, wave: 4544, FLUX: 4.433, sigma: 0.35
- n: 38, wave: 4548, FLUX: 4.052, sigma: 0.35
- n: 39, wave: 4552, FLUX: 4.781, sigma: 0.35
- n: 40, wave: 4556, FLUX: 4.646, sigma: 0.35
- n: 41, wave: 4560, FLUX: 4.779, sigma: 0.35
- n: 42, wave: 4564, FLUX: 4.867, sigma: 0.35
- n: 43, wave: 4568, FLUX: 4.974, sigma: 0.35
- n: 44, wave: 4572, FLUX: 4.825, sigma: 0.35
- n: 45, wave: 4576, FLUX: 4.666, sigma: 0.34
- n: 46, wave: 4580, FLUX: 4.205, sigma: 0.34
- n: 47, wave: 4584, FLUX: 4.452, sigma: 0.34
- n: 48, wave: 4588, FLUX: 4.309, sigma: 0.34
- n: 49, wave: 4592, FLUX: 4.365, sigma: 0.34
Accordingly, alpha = 2.1 AA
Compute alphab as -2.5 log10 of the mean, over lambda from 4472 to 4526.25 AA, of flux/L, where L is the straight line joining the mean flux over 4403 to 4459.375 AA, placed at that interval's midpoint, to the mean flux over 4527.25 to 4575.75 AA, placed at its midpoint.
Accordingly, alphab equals 0.01 mag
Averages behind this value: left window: 4.5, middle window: 4.5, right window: 4.6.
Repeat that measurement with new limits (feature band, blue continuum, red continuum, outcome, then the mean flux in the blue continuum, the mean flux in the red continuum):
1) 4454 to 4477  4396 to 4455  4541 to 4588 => 0.01 mag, 4.45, 4.6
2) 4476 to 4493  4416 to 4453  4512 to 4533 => -0.05 mag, 4.48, 4.4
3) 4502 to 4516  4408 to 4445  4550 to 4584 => 0.06 mag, 4.54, 4.7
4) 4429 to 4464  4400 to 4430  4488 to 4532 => 0.03 mag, 4.55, 4.42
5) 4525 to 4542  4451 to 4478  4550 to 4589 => 0.05 mag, 4.52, 4.66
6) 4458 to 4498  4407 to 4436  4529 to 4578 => 0.01 mag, 4.56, 4.62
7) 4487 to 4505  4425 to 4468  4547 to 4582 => 0.01 mag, 4.42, 4.66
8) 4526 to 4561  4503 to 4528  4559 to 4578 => 0.04 mag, 4.41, 4.82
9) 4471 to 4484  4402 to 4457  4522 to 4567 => -0.01 mag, 4.5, 4.5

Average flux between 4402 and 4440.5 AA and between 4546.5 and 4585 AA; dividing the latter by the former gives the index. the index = 1.03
